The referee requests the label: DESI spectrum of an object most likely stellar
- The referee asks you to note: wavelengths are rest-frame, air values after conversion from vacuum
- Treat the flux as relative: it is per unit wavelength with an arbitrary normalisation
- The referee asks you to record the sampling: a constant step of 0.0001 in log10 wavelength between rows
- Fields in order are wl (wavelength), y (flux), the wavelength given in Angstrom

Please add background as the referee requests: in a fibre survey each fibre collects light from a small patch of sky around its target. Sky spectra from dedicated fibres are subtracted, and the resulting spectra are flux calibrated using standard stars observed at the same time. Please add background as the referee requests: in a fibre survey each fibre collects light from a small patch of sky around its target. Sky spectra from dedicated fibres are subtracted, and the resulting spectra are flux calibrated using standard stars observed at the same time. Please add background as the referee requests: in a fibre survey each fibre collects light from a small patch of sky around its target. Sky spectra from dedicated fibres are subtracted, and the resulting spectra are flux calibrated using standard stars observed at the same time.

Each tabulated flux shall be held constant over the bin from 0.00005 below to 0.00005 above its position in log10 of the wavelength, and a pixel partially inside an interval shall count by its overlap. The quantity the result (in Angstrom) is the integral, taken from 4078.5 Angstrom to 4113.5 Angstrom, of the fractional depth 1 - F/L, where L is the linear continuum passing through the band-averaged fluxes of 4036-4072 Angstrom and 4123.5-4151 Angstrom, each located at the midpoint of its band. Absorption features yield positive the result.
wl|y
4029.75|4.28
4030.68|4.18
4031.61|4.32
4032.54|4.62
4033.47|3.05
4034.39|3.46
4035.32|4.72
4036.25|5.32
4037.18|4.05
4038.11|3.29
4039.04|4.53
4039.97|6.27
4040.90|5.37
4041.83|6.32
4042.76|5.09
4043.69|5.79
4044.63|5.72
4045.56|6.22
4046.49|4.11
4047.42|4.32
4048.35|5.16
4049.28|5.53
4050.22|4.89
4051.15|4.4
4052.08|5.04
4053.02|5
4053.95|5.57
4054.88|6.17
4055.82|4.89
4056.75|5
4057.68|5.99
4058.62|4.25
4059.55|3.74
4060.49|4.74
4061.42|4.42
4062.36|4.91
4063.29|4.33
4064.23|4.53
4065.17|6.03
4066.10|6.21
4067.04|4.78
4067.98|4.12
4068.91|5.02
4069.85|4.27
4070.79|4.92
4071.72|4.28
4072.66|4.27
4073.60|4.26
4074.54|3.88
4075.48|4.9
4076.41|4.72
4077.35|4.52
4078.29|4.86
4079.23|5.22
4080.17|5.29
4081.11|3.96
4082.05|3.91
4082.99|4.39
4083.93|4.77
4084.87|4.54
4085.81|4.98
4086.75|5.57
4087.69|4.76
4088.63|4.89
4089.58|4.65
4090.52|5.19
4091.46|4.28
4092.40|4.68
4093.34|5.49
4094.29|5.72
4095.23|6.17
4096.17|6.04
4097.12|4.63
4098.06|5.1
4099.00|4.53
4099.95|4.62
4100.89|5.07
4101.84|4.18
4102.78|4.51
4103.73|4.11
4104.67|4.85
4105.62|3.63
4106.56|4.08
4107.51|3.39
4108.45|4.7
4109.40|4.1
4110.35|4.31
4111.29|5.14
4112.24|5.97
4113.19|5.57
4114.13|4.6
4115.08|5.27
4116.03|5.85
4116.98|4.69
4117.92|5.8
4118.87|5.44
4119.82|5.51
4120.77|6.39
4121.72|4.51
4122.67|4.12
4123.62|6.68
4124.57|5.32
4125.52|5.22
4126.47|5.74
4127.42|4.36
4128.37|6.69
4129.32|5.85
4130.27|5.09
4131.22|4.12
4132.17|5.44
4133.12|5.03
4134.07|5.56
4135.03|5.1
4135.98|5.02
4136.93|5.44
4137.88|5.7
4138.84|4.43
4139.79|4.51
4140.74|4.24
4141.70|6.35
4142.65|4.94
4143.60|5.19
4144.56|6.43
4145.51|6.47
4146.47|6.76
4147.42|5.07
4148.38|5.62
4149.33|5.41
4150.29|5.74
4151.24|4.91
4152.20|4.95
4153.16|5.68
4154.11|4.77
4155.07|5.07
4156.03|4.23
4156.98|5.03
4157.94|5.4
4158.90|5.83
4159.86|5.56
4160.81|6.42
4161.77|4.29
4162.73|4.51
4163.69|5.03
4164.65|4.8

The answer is 2.8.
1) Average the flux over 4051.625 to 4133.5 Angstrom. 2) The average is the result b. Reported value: 4.92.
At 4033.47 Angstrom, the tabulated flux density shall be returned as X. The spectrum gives 3.05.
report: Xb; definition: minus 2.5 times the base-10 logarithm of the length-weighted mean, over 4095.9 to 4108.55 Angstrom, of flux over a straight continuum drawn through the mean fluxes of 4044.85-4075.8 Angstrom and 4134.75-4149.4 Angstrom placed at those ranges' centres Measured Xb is 0.15 mag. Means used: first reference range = 4.86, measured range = 4.5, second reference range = 5.42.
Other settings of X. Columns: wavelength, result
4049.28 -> 5.53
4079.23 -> 5.22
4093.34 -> 5.49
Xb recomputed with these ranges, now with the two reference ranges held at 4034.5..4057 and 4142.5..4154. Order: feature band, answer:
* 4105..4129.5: 0.070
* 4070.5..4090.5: 0.133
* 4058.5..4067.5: 0.078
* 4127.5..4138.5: 0.039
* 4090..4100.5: 0.041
